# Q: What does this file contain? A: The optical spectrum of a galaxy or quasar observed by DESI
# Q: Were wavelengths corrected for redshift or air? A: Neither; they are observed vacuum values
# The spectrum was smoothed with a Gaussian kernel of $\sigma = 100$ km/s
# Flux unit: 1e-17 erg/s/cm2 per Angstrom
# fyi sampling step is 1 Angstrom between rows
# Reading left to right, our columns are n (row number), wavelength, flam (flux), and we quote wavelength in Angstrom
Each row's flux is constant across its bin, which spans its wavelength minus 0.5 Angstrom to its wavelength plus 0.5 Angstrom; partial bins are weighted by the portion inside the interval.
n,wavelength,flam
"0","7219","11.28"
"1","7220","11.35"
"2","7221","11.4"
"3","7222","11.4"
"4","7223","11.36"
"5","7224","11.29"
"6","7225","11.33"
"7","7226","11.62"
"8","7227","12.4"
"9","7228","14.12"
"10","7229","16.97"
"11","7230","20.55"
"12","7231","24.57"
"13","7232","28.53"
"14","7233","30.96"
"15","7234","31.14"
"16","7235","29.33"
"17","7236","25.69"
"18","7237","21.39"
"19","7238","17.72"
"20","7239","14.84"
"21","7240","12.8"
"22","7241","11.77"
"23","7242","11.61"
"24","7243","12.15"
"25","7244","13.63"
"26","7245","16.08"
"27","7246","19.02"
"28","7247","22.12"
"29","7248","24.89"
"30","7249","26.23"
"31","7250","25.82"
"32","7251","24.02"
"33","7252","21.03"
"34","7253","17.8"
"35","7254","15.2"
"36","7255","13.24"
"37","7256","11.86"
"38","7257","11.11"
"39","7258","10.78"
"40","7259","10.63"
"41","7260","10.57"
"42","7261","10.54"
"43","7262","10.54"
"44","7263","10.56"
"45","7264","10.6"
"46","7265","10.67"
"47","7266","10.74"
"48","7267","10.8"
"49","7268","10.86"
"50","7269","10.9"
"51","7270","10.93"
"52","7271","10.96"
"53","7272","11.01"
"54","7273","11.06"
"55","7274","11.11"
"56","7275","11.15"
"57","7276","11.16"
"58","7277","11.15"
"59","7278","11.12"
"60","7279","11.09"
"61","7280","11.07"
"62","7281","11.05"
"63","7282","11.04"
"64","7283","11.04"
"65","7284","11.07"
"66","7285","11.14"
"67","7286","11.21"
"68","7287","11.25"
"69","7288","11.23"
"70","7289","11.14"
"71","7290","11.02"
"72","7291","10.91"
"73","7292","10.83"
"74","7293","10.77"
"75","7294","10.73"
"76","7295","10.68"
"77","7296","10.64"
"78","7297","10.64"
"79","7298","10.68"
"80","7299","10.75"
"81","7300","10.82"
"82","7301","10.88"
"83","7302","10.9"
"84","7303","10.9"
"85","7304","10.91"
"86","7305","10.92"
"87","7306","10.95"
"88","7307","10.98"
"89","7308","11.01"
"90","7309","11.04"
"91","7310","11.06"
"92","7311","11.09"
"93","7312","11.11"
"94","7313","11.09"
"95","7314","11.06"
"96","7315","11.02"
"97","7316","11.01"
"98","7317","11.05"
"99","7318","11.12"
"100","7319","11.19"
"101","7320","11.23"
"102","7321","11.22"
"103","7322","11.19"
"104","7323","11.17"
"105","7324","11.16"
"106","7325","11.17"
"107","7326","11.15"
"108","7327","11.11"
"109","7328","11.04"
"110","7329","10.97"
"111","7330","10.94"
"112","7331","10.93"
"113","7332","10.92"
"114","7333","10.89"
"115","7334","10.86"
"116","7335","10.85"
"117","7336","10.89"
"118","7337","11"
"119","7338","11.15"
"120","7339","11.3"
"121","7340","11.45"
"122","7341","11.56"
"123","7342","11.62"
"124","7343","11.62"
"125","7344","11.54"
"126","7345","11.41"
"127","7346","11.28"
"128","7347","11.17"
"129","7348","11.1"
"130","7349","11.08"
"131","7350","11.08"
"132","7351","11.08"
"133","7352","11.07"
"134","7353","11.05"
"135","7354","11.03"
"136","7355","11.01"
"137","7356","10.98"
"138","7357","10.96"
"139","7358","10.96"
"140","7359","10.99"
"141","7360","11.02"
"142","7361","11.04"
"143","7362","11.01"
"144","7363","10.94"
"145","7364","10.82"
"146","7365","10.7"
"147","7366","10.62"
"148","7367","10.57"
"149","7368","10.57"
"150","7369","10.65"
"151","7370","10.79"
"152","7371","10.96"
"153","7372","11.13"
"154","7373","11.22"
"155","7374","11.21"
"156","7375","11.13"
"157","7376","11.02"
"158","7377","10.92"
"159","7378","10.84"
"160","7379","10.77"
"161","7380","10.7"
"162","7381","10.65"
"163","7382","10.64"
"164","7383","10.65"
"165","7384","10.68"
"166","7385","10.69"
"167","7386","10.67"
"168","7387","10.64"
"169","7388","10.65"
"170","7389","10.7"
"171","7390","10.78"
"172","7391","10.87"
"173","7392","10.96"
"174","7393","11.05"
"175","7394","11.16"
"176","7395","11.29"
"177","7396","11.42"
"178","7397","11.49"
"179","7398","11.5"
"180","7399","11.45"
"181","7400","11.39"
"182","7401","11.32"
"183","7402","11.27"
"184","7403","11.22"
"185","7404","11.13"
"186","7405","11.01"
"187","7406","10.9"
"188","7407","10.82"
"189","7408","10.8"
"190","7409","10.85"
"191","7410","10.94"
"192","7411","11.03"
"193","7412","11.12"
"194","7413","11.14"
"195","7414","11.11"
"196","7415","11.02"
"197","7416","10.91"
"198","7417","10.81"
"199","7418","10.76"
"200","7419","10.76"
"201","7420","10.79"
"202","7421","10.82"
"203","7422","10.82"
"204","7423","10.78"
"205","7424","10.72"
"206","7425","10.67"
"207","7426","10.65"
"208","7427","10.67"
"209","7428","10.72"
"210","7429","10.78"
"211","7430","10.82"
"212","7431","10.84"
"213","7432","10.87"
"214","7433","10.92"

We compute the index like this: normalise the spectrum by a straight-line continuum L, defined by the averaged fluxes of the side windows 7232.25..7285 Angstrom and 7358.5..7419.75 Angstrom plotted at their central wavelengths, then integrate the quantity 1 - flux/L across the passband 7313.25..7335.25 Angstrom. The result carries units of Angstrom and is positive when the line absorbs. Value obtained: 3.2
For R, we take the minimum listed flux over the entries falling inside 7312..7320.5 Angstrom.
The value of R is 11.01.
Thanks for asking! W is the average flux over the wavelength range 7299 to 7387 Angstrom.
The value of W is 11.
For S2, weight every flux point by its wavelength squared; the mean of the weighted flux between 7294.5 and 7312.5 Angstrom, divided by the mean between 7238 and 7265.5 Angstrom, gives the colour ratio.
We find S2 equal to 0.73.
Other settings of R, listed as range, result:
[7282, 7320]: 10.64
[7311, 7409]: 10.57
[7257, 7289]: 10.54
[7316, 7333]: 10.89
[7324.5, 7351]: 10.85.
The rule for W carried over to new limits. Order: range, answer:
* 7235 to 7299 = 13.4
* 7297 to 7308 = 10.9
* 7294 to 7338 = 11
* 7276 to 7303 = 11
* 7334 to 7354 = 11.2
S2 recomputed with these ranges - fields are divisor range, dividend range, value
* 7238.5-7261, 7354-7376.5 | 0.70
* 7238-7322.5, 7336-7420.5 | 0.91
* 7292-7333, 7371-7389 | 1.01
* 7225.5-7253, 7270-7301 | 0.56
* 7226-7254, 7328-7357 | 0.57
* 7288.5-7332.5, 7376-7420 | 1.02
